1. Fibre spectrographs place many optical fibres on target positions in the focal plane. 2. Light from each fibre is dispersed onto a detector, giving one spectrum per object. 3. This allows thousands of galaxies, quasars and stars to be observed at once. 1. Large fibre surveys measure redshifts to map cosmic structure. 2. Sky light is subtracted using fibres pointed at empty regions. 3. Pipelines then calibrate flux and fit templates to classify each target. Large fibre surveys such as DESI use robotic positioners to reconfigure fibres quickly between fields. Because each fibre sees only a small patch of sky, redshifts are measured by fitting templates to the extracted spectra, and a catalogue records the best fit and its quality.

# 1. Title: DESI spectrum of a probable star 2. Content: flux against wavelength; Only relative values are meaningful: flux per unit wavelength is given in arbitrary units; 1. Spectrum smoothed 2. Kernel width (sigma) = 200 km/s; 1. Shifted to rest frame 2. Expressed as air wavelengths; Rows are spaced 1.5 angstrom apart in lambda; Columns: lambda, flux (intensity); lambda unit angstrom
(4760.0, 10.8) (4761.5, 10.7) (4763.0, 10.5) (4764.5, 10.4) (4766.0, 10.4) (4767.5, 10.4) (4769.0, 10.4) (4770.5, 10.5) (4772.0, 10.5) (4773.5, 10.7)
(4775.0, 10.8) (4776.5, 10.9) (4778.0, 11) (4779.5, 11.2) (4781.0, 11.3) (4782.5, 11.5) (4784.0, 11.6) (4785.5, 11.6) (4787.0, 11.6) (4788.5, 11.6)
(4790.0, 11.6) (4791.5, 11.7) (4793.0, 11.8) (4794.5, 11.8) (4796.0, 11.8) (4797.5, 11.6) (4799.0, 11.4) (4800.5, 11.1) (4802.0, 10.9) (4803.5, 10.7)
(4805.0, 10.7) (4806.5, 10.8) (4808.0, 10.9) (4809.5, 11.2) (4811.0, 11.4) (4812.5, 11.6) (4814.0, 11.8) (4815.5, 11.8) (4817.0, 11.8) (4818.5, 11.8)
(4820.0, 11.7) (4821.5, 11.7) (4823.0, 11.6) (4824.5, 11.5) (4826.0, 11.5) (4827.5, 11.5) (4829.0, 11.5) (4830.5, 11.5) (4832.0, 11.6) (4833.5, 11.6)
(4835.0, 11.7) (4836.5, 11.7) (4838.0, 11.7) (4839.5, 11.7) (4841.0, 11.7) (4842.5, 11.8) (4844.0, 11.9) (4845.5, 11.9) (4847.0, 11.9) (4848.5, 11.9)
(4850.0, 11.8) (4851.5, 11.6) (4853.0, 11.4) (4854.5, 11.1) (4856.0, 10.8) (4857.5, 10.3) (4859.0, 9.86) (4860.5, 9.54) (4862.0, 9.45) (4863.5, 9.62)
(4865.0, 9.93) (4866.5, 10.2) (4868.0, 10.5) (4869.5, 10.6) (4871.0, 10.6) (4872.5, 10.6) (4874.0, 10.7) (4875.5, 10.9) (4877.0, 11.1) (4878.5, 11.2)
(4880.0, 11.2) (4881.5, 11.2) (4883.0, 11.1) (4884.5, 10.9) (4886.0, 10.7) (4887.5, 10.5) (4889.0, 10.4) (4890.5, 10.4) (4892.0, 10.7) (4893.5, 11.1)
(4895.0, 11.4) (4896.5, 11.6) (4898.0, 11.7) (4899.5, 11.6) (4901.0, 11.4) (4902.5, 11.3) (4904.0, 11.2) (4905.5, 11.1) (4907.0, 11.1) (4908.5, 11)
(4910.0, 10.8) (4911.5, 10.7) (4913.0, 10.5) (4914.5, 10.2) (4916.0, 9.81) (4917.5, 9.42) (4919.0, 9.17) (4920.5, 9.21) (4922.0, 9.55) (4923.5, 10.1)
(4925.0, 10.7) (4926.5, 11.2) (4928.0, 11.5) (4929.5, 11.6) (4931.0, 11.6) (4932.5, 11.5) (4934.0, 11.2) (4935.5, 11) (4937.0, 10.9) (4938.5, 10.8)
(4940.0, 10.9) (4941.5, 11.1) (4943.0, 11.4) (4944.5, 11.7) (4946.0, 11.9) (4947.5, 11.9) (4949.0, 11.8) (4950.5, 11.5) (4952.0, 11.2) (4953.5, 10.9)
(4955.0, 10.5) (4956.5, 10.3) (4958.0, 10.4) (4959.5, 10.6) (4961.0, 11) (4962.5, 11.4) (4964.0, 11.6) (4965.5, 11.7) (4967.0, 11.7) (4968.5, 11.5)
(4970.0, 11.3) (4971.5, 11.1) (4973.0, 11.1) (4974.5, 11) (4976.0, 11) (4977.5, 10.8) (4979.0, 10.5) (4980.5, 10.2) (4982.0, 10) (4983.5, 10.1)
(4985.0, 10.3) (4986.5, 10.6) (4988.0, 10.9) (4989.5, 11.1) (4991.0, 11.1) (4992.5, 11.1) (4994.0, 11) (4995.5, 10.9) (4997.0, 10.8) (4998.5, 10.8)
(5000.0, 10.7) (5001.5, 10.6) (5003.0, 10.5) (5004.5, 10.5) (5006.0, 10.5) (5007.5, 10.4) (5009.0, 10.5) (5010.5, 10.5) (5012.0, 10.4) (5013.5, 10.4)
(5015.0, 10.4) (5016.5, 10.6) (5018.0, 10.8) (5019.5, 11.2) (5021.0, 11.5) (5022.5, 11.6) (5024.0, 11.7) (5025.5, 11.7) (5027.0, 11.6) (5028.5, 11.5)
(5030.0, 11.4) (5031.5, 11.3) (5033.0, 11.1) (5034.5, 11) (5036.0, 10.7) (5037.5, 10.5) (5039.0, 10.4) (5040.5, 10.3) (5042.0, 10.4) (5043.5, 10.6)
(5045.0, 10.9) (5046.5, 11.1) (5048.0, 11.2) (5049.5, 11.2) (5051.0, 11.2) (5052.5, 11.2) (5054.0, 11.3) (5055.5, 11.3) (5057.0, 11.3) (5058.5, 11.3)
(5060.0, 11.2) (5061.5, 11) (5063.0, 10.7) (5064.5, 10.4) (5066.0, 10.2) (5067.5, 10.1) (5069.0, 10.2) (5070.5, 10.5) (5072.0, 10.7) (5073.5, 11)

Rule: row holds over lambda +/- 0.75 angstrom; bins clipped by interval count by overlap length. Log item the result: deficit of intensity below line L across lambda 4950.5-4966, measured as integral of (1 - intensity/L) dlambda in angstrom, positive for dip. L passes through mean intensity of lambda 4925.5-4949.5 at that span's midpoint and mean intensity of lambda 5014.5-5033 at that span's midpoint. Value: 0.5 angstrom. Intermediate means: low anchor 11.4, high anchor 11.3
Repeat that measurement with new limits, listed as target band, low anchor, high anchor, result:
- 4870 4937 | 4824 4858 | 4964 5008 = 2.5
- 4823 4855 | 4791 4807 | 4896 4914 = -1.1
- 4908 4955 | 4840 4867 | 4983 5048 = 0.2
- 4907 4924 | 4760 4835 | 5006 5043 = 1.5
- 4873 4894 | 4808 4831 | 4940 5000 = 0.9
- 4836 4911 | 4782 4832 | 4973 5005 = 1.3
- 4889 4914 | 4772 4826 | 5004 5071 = 0.2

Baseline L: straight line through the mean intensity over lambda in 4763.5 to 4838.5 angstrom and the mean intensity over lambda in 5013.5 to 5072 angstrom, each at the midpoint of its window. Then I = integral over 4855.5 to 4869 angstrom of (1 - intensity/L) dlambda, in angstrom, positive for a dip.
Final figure 1.4 angstrom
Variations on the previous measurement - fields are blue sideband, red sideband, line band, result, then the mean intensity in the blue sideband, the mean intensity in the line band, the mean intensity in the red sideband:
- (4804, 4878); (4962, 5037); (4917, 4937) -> 0.77 angstrom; 11.2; 10.6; 10.9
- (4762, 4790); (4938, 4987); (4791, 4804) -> -0.55 angstrom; 11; 11.4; 11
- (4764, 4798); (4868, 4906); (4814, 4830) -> -0.79 angstrom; 11.2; 11.6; 11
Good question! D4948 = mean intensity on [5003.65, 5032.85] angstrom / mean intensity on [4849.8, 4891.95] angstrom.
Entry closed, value 1.03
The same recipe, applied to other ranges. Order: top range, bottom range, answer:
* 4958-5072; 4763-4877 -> 0.98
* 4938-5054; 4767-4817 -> 0.98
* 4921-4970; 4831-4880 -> 1.01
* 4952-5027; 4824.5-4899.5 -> 0.98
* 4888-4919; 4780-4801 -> 0.94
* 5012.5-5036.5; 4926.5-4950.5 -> 0.98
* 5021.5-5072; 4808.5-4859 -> 0.95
